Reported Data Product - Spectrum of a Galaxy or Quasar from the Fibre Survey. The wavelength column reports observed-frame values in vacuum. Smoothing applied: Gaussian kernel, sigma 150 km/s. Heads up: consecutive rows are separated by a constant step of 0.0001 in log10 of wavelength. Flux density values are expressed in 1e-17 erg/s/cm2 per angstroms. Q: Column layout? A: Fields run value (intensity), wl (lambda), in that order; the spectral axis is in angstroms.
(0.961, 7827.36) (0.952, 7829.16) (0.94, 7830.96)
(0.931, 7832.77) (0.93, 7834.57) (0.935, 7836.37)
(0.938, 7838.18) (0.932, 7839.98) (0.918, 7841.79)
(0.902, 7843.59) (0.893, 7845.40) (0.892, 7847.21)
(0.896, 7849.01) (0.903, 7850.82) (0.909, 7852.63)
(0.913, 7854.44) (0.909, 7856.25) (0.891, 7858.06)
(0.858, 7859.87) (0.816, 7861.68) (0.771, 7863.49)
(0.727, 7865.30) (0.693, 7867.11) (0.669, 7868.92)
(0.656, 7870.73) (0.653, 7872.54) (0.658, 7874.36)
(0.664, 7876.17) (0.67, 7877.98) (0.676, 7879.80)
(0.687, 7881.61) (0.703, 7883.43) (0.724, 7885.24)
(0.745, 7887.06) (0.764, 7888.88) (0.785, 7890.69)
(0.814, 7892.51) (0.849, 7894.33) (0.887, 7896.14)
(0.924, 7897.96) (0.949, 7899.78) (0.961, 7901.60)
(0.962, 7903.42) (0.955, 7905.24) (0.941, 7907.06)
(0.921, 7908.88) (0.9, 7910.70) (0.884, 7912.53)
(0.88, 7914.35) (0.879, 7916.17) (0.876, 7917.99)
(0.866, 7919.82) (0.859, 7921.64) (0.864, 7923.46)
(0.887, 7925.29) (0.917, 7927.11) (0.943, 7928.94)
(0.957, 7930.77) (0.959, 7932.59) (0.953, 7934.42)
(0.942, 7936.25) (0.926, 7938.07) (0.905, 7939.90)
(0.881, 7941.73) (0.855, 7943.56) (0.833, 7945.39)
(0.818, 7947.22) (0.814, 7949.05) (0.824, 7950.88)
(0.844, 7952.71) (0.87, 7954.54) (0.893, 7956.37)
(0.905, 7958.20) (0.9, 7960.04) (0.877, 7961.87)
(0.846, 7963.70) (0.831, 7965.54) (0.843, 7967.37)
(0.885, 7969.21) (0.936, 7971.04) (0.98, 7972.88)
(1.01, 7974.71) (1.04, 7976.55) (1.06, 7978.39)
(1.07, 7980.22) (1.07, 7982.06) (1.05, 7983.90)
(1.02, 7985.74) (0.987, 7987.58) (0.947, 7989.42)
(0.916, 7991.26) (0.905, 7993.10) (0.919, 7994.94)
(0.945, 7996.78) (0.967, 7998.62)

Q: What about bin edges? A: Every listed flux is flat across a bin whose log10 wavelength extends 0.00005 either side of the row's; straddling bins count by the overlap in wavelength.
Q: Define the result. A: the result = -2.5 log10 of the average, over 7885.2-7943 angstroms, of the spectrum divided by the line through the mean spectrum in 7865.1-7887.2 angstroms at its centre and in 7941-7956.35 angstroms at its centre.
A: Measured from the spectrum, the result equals -0.16 mag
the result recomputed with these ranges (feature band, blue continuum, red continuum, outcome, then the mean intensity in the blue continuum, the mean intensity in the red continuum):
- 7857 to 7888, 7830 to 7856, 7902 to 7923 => 0.252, 0.916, 0.903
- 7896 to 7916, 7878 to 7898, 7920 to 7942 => -0.118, 0.767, 0.916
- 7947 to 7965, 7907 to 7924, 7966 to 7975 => 0.063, 0.885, 0.921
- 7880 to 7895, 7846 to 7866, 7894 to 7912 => 0.200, 0.864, 0.926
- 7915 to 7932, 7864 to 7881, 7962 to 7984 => -0.093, 0.677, 0.962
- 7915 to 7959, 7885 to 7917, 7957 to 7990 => 0.037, 0.877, 0.958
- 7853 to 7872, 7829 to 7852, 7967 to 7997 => 0.173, 0.919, 0.979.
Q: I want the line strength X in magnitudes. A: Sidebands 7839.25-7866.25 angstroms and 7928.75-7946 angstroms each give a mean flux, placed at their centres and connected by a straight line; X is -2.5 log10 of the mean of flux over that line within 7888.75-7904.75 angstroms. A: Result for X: 0.013 mag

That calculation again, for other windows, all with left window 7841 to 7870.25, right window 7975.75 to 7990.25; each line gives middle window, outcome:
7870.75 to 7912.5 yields 0.12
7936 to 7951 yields 0.13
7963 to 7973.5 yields 0.14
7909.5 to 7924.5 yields 0.07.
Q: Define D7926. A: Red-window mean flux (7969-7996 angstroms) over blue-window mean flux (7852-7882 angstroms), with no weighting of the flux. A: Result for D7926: 1.3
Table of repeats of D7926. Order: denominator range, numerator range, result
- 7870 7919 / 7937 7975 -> 1.08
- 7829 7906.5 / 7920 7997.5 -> 1.11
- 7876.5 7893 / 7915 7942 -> 1.25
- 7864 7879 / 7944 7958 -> 1.25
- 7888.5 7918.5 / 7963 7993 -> 1.08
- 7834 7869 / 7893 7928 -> 1.04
